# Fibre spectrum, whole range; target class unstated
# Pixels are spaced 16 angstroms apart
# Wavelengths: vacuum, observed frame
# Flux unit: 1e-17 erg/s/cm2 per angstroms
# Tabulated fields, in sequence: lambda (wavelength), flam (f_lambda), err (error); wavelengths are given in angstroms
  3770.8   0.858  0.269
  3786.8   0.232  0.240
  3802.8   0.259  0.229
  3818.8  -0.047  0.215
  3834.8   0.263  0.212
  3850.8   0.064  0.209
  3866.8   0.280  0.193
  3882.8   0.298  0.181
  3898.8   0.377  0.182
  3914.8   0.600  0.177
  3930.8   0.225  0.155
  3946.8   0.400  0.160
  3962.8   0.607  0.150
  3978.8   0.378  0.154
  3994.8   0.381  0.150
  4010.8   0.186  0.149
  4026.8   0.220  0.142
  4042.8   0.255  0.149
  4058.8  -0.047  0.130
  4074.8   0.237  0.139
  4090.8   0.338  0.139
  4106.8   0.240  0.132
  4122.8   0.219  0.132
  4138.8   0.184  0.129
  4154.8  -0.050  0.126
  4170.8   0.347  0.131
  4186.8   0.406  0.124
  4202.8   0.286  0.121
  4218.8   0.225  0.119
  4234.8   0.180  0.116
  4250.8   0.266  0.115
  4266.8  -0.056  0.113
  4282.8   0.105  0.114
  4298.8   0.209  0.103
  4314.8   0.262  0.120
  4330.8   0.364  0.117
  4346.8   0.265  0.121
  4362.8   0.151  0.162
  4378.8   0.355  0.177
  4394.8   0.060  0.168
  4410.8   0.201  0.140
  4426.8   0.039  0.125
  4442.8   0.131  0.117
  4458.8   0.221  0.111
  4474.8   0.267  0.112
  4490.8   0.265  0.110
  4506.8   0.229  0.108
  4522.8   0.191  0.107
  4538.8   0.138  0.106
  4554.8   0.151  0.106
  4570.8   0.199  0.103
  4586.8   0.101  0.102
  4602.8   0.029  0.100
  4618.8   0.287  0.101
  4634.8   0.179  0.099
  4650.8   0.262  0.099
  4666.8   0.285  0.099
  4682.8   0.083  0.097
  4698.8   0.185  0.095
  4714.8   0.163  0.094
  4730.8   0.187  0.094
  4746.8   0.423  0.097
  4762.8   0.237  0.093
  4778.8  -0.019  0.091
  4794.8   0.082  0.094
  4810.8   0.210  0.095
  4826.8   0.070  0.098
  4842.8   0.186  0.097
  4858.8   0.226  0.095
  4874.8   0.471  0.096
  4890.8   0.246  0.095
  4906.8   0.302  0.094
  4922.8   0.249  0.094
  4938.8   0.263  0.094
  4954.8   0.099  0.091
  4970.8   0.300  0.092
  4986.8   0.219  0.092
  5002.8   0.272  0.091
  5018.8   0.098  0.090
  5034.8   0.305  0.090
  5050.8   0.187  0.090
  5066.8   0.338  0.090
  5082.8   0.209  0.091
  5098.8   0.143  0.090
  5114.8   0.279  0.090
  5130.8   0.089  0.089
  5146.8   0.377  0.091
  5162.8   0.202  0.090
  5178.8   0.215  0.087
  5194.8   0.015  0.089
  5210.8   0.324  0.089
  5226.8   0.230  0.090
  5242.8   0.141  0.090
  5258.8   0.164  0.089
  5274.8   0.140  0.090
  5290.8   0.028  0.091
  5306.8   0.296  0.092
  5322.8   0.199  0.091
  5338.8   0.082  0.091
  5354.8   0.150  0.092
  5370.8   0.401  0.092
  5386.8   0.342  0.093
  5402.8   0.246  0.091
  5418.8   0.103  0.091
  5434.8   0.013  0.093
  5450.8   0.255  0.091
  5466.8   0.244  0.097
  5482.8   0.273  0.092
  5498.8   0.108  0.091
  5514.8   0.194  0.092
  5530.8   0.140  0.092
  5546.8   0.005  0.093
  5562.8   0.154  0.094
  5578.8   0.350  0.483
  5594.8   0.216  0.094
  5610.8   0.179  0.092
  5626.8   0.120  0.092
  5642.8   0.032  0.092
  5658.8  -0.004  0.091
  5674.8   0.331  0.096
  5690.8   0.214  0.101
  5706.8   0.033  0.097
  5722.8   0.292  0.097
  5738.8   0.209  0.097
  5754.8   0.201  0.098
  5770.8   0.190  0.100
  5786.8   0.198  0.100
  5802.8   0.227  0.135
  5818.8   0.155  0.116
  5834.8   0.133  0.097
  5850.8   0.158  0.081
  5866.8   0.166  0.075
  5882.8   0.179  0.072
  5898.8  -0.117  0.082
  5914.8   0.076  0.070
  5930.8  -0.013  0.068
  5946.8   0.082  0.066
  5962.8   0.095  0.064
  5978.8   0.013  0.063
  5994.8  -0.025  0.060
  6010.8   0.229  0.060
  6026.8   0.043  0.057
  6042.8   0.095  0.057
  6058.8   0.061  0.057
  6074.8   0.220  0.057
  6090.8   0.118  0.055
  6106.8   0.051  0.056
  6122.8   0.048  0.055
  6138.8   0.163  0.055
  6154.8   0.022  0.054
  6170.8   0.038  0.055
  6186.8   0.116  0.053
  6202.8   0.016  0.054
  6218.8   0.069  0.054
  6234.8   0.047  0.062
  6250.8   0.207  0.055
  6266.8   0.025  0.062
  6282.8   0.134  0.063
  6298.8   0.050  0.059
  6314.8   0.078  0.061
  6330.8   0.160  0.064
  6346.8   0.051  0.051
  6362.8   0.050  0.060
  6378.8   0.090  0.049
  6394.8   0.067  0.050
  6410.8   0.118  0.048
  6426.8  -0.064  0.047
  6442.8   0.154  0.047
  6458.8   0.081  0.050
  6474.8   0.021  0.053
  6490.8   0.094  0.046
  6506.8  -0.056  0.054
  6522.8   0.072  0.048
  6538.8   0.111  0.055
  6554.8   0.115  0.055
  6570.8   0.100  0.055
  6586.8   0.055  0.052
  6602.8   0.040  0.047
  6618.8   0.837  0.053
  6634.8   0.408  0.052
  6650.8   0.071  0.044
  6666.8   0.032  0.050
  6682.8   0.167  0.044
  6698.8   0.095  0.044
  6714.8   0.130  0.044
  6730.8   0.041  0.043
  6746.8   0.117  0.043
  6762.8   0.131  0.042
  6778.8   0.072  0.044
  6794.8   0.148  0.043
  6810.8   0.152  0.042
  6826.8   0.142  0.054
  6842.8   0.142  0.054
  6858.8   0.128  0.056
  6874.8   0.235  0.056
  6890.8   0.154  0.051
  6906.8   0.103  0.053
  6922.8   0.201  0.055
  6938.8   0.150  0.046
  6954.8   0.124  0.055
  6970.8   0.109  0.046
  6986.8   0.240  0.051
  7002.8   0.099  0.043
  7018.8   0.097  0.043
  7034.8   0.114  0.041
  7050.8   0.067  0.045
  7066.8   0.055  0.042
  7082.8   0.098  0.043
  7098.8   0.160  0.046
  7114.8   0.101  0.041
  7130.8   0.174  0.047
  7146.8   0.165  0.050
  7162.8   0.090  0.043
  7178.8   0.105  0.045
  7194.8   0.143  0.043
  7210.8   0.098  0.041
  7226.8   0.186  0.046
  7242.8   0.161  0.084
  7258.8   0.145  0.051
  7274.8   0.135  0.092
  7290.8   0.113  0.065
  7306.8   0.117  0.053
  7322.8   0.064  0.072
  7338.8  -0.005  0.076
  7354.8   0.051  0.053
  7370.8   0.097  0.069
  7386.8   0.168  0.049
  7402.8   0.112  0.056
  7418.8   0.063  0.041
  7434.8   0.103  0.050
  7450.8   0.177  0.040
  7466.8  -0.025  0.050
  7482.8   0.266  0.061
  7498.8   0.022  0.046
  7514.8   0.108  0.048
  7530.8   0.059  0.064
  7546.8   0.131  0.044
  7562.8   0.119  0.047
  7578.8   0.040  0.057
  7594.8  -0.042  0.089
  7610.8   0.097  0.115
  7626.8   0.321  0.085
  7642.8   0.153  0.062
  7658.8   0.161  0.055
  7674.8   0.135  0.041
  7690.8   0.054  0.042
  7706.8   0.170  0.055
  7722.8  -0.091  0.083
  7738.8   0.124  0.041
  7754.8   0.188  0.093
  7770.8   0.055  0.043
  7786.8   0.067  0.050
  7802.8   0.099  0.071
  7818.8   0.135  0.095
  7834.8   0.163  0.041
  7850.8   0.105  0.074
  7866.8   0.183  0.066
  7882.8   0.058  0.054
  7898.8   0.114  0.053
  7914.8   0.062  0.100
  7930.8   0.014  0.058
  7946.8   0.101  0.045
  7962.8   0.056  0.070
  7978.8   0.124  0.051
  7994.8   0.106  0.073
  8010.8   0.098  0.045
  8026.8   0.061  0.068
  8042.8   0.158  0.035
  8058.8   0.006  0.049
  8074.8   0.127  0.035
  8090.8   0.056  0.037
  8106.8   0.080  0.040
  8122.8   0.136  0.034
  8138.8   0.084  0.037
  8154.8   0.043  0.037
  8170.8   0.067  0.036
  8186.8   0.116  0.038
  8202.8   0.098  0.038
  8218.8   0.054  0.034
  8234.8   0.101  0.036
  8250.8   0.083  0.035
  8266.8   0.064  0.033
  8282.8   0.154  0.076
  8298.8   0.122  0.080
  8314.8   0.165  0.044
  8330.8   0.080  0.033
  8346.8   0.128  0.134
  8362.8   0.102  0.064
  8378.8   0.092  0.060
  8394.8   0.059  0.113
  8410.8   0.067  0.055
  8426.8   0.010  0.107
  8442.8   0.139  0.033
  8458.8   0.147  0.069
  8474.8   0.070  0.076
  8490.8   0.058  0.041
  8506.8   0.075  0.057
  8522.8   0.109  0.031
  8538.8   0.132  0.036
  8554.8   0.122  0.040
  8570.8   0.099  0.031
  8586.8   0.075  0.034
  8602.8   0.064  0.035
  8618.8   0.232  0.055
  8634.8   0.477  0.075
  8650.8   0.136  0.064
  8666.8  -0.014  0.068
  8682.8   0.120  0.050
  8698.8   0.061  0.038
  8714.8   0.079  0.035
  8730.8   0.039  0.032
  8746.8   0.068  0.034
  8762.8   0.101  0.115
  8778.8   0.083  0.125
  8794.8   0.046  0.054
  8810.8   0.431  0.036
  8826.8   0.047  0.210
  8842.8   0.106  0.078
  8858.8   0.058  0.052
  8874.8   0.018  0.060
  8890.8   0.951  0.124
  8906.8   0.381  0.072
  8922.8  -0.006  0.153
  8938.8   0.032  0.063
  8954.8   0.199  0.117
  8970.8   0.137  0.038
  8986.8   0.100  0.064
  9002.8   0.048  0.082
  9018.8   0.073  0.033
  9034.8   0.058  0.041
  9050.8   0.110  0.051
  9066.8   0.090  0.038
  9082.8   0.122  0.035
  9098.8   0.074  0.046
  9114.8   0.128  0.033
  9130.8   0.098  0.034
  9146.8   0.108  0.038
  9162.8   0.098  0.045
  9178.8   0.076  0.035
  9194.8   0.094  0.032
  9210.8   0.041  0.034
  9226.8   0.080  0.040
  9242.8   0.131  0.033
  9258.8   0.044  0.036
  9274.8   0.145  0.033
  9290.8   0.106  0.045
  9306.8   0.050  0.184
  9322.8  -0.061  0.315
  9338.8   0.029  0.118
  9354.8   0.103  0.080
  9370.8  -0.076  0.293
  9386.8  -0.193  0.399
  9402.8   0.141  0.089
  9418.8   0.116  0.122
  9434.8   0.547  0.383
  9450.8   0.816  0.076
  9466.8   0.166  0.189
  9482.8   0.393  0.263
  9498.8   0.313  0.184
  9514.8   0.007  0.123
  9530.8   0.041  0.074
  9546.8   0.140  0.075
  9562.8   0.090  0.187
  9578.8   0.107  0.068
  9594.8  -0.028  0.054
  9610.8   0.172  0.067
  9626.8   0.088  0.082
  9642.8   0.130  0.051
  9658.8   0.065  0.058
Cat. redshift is 0.777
